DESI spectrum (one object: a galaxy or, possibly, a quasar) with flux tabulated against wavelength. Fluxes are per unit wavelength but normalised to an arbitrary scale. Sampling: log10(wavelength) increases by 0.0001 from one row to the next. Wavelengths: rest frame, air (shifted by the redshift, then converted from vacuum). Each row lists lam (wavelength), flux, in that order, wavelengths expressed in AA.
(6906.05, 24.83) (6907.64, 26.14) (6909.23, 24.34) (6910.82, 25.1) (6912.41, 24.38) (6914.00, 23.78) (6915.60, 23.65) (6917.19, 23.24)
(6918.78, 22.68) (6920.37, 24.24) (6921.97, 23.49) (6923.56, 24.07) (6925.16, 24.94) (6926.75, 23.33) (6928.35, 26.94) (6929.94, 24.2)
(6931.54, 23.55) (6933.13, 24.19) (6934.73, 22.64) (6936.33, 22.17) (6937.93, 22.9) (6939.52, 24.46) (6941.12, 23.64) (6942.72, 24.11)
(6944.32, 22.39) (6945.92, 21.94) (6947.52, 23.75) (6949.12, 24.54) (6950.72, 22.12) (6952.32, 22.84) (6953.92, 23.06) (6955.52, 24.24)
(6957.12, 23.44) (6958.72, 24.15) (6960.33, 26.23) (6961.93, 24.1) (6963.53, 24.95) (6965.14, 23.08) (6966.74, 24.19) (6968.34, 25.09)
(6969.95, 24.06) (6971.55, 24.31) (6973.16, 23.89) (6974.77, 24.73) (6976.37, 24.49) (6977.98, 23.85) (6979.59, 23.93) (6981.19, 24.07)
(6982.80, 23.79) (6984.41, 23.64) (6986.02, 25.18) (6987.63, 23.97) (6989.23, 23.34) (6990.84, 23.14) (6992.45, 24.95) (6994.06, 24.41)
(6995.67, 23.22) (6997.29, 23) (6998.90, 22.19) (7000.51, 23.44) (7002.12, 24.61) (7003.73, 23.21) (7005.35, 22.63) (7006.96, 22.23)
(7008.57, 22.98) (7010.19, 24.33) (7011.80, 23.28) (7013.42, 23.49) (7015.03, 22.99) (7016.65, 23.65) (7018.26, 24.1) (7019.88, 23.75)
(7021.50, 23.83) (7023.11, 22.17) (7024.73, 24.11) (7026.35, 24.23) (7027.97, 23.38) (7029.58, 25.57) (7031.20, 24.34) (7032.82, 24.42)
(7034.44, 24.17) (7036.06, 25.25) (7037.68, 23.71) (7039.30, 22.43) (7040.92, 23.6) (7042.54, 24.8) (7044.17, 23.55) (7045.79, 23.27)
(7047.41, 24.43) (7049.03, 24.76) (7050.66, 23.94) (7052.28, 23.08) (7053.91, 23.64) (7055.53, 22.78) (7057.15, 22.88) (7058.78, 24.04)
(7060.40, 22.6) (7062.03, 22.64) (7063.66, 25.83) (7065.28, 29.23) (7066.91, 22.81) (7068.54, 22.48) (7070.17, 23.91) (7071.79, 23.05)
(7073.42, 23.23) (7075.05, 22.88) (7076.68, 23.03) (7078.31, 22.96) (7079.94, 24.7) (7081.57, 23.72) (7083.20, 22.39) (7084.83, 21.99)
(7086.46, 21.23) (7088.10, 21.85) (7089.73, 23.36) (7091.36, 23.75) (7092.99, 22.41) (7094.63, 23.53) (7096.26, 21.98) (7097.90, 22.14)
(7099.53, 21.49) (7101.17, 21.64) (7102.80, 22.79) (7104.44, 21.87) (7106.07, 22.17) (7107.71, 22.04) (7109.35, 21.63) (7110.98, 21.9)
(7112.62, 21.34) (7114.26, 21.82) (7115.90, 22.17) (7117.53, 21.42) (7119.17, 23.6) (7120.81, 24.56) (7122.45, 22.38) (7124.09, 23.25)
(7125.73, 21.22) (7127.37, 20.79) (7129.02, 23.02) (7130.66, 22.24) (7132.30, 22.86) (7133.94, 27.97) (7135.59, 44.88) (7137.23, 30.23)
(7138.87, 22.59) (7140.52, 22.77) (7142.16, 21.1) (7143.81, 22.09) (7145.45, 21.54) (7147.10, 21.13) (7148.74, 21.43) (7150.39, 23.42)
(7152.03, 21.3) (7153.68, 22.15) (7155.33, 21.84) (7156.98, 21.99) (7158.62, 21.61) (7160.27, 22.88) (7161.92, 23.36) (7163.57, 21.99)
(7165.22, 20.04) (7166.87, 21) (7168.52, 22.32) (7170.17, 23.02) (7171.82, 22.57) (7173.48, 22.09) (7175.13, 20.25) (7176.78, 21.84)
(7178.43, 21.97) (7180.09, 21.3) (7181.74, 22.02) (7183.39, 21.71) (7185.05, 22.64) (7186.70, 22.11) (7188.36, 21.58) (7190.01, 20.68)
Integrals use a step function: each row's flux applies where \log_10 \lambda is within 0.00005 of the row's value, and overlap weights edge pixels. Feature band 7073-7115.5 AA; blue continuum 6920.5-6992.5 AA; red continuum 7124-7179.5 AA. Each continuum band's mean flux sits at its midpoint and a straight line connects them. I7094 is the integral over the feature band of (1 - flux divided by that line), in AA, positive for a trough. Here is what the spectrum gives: 1.6 AA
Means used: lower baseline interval 23.9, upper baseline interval 23.1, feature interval 22.4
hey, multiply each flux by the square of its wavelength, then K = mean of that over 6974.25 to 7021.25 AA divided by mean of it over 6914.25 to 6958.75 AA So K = 1.02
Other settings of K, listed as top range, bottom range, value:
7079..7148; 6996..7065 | 1.00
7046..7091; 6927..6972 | 1.02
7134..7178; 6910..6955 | 1.04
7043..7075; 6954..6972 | 1.01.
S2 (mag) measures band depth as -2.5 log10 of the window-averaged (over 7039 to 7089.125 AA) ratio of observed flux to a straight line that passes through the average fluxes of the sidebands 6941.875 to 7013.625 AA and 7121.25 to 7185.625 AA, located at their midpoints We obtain -0.01 mag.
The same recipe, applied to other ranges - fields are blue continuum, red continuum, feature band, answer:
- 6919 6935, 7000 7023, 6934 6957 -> 0.036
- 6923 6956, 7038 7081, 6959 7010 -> -0.012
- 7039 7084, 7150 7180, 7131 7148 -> -0.146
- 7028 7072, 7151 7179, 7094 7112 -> 0.045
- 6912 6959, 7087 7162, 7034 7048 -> -0.028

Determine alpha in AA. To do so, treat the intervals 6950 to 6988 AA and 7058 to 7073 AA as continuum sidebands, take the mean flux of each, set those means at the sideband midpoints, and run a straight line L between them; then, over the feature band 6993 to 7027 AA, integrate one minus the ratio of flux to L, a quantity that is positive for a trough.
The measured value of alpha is 0.9 AA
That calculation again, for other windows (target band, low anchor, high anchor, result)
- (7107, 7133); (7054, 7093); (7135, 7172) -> 1.14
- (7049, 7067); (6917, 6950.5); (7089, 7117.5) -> -1.14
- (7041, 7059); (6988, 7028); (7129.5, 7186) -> -0.28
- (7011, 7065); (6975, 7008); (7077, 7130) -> -1.58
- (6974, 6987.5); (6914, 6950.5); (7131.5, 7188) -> -0.38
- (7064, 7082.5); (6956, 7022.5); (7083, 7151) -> -0.40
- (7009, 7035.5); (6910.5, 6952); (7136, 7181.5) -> -0.79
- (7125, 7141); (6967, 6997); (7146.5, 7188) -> -2.60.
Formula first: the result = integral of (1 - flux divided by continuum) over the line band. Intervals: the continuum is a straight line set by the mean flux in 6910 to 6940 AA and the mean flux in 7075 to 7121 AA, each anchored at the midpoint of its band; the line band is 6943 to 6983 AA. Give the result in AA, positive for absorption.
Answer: -0.5 AA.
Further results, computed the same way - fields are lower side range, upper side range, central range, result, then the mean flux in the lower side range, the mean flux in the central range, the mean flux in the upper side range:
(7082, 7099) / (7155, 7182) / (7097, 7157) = -2.5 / 22.5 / 23.1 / 21.9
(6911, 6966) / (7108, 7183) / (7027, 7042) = -0.5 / 23.8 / 24.1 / 22.9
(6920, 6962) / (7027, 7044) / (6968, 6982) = -0.2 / 23.8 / 24.2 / 24.1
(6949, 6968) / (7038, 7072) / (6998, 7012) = 0.4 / 23.9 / 23.2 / 23.8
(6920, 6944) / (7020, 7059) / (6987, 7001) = 0.2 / 23.9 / 23.5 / 23.8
